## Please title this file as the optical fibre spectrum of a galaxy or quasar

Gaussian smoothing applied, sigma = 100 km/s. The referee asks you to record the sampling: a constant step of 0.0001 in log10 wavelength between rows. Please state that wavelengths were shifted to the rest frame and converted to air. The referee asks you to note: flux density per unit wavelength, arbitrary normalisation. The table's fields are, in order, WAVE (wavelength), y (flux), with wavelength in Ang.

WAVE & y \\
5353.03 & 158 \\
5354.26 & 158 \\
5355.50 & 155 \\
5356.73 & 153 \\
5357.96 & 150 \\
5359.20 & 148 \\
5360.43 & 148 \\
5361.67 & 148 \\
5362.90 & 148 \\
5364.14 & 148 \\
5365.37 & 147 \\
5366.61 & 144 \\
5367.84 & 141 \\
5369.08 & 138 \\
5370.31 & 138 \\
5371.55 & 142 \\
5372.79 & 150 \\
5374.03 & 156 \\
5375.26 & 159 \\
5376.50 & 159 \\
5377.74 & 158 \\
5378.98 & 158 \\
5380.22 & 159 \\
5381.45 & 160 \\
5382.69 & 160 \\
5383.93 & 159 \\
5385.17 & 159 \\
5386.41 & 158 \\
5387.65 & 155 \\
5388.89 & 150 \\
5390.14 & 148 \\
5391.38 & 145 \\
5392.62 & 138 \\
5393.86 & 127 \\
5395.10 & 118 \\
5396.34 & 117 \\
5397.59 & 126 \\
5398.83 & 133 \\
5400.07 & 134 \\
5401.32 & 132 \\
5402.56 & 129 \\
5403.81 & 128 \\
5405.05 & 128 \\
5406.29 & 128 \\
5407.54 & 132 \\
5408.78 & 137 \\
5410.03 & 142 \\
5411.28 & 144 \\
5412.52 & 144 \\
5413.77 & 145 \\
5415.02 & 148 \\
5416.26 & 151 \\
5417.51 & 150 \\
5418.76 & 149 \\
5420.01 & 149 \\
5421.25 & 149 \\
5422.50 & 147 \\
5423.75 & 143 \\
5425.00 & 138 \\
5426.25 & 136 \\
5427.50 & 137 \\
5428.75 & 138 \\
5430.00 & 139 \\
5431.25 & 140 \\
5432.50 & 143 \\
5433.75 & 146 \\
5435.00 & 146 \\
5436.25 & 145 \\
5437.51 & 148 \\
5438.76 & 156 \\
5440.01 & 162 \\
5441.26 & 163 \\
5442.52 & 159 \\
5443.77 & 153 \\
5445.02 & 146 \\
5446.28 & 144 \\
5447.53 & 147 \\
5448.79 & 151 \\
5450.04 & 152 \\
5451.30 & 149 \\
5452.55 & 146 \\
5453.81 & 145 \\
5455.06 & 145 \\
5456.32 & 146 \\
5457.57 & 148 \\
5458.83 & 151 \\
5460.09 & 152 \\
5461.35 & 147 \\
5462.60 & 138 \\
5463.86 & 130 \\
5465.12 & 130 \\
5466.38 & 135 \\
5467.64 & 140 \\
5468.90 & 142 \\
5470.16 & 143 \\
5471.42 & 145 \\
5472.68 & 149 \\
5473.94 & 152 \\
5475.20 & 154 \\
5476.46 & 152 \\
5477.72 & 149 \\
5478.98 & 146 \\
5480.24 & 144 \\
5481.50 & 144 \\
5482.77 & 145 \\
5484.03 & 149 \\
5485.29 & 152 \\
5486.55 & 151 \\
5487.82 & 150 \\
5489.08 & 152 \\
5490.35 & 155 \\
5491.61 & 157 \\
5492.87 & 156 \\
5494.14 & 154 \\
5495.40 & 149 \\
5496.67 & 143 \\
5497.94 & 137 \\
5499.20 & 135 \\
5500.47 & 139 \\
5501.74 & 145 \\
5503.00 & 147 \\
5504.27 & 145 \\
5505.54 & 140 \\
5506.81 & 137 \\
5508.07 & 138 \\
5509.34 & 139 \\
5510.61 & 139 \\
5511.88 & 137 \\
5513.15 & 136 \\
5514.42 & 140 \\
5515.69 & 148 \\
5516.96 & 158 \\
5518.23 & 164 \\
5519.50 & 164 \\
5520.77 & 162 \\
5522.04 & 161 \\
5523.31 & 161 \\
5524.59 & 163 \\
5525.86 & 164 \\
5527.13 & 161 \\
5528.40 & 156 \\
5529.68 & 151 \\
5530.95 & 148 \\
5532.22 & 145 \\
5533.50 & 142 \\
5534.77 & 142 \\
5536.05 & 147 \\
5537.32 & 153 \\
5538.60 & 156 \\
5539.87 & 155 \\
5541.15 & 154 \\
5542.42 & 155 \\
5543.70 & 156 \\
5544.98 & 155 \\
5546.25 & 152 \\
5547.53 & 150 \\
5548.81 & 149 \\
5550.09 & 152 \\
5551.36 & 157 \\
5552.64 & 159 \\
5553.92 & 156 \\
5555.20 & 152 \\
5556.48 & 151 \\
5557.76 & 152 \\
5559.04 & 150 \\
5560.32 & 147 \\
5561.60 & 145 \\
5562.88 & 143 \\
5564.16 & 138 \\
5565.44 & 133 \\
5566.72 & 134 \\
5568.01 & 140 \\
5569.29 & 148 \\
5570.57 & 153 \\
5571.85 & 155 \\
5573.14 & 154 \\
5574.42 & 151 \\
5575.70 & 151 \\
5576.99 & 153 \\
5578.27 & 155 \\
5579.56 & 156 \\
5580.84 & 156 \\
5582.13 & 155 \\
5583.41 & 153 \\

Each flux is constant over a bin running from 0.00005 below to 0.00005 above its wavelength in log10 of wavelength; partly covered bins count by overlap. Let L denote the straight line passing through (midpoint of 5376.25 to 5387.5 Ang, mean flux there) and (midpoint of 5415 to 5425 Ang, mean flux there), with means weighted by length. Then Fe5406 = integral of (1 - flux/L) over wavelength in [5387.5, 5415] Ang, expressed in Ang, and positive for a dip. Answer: 3.2 Ang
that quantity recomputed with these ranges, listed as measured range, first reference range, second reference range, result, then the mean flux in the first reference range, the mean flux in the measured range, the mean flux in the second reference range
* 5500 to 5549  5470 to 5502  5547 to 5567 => -0.7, 148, 150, 148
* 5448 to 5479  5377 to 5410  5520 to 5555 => 0.4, 141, 145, 154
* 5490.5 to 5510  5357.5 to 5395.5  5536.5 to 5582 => 0.8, 149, 144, 151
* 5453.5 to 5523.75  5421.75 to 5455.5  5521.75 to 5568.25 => 1.0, 147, 147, 151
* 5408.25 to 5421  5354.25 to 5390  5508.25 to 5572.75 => 0.5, 152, 146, 150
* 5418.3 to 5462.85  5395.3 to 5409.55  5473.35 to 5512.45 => -3.5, 129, 147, 146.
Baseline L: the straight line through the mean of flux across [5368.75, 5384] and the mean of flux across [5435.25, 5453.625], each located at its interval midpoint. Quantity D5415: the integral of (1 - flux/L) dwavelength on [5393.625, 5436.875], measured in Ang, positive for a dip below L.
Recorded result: 3.9 Ang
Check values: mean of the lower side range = 154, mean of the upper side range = 151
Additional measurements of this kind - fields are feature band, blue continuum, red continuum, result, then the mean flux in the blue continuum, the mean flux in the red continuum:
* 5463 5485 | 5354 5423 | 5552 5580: 0.4 Ang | 145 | 149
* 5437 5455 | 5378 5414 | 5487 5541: -0.8 Ang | 141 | 149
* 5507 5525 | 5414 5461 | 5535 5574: -0.1 Ang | 147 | 150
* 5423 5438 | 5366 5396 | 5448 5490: 0.6 Ang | 149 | 146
